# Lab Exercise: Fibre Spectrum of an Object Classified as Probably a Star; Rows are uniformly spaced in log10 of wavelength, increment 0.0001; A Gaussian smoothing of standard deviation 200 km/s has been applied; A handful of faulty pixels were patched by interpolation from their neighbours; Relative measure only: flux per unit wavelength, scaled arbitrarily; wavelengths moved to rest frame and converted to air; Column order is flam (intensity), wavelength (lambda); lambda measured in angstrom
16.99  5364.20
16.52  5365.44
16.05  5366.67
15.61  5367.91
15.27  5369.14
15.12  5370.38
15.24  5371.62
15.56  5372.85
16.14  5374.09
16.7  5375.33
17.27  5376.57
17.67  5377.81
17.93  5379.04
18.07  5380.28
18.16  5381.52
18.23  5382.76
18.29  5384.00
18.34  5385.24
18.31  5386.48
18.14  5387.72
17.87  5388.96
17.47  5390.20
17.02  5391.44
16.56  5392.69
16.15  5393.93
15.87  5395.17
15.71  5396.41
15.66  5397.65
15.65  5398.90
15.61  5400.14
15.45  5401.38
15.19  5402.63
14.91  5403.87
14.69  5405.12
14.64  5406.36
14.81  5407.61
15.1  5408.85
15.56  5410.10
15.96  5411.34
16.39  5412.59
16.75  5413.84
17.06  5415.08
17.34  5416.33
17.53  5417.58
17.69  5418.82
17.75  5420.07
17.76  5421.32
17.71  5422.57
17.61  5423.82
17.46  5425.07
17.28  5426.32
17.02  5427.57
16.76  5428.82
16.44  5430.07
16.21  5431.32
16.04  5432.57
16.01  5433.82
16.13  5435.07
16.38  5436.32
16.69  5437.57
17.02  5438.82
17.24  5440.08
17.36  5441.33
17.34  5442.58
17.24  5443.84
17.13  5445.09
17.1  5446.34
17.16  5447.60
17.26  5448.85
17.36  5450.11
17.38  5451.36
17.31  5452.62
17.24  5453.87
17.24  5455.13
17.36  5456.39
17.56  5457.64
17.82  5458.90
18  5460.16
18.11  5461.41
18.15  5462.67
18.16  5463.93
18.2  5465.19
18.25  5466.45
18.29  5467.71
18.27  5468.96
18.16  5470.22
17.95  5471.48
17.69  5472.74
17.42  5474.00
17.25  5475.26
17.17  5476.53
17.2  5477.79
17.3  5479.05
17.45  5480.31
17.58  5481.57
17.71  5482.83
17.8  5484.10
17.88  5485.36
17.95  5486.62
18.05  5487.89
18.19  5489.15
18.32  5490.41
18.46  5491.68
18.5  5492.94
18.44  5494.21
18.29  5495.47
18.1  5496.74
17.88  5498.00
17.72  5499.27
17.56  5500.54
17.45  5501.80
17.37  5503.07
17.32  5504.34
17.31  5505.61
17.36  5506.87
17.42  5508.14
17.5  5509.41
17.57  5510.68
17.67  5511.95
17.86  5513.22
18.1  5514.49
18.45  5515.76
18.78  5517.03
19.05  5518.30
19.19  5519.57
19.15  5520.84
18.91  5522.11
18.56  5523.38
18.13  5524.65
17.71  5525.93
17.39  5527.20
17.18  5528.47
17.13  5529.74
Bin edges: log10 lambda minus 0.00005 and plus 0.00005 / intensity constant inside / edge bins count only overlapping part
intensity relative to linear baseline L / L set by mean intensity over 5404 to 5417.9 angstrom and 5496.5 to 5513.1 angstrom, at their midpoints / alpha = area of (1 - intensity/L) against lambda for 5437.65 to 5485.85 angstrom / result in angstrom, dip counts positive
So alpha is -2.2 angstrom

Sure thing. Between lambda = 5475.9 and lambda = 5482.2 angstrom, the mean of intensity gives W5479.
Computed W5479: 17.4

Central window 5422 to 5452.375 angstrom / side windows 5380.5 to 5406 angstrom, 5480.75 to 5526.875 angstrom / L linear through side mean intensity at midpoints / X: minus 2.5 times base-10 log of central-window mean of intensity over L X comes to 0.01 mag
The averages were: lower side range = 16.7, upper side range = 18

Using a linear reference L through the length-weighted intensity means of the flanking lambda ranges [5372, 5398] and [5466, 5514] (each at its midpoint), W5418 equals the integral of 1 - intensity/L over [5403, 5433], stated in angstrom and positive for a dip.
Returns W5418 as 1.5 angstrom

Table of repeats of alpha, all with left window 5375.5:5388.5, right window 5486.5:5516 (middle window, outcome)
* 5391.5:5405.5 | 1.8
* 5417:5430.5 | 0.4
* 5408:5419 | 0.9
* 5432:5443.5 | 0.8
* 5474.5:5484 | 0.3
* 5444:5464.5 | 0.5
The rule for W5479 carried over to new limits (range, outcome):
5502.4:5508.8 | 17.3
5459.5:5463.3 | 18.1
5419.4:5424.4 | 17.7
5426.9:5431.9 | 16.6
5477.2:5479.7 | 17.3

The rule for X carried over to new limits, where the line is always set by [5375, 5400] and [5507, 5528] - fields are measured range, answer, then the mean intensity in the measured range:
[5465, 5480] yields 0.01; 17.7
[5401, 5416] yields 0.12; 15.6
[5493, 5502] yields 0.00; 18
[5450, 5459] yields 0.02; 17.4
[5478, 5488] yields 0.02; 17.7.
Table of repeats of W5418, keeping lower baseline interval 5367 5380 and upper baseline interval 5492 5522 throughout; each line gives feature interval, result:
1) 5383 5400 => -0.5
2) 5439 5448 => 0.0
